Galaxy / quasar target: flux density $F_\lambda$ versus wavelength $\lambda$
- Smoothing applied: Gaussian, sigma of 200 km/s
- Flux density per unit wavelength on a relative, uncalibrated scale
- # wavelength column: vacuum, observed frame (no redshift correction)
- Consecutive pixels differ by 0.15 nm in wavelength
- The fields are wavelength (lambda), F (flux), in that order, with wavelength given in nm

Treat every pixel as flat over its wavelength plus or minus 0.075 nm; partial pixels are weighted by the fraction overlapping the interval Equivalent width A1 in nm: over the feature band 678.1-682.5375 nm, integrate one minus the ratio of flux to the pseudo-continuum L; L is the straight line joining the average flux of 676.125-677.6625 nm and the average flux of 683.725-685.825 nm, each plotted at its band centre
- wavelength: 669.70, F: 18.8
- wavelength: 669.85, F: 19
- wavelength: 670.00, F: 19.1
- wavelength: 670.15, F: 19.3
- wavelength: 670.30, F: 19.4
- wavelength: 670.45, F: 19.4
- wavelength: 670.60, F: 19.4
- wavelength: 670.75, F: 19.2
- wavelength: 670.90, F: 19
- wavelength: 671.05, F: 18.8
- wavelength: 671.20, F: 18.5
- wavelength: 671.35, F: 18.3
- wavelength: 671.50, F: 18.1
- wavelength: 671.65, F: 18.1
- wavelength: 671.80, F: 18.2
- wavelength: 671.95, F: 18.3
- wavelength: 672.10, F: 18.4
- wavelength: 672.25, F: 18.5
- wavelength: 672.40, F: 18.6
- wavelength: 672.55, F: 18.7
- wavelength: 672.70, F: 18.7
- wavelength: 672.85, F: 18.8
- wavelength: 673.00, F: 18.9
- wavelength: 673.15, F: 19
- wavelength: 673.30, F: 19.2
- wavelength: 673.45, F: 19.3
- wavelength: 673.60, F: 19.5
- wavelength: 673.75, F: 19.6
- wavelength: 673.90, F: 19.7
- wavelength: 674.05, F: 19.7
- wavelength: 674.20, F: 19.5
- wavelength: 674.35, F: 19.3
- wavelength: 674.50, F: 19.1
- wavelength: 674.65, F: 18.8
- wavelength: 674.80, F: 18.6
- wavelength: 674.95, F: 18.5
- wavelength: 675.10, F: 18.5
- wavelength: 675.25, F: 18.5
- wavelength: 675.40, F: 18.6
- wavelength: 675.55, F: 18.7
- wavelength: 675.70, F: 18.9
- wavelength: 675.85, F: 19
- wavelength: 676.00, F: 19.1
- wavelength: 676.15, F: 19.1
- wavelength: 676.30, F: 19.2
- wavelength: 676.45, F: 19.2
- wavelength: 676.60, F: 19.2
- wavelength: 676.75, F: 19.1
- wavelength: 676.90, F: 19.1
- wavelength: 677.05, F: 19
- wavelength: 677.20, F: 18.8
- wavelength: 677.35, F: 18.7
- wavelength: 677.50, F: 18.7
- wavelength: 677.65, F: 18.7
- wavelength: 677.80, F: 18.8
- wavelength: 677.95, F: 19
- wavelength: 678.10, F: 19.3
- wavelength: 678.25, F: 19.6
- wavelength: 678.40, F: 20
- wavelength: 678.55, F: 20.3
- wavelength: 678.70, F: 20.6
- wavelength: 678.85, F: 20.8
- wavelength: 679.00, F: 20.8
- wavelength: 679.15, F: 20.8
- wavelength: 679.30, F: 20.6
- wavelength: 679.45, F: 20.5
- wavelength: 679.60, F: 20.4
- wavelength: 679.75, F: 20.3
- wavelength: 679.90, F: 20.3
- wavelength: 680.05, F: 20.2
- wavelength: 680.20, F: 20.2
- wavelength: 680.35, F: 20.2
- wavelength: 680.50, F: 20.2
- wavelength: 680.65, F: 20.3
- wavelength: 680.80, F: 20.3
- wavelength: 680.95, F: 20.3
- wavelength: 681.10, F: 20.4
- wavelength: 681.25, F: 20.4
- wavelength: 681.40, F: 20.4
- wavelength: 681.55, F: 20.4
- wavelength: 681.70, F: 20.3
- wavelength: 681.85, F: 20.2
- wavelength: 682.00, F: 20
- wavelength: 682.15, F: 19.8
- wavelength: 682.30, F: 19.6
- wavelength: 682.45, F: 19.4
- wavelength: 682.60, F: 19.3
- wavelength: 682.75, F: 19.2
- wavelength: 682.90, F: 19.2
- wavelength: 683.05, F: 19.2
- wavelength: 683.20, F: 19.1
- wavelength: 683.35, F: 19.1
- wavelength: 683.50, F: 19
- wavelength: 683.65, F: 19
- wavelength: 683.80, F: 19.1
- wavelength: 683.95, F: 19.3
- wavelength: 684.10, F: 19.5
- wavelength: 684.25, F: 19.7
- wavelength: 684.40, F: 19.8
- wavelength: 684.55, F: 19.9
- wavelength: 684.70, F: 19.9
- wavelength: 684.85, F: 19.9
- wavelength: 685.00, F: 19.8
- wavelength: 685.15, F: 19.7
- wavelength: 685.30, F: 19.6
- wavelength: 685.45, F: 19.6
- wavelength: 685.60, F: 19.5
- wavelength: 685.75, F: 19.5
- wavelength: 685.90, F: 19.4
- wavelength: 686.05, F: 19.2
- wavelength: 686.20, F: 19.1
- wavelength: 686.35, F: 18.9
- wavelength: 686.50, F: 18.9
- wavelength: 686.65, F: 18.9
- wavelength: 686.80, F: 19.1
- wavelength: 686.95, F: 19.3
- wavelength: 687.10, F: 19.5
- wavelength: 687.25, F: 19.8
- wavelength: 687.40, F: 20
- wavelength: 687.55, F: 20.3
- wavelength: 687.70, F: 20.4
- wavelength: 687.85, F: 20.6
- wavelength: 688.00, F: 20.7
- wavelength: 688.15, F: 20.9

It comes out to -0.23 nm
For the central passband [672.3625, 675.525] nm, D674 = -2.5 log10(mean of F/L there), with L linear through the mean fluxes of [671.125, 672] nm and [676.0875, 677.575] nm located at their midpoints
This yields -0.02 mag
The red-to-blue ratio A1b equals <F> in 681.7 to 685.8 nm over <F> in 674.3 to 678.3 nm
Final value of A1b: 1.03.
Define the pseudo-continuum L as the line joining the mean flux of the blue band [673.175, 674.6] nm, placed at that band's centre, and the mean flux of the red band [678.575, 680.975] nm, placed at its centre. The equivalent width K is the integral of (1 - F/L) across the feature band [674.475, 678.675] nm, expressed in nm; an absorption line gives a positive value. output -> 0.18 nm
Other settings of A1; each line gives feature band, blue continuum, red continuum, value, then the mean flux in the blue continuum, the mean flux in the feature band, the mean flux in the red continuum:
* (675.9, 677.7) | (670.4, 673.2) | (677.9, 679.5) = 0.07 nm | 18.7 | 19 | 20.2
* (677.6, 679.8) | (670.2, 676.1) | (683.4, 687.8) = -0.10 nm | 18.9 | 20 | 19.5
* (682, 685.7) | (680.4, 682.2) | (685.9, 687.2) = 0.04 nm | 20.3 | 19.5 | 19.1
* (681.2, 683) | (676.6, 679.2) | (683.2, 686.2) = -0.03 nm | 19.5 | 19.8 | 19.5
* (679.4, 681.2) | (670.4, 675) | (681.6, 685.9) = -0.09 nm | 18.9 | 20.3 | 19.5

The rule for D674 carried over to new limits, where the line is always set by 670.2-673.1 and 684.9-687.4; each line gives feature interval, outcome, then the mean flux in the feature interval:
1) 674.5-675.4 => 0.014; 18.6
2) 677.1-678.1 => 0.009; 18.8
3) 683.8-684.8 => -0.019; 19.6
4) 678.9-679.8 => -0.083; 20.6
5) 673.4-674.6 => -0.036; 19.5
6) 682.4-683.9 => 0.005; 19.2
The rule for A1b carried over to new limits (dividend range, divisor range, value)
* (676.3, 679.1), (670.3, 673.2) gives 1.04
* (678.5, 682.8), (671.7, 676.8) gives 1.07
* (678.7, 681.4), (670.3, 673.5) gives 1.09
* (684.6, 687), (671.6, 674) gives 1.03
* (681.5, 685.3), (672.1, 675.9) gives 1.03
